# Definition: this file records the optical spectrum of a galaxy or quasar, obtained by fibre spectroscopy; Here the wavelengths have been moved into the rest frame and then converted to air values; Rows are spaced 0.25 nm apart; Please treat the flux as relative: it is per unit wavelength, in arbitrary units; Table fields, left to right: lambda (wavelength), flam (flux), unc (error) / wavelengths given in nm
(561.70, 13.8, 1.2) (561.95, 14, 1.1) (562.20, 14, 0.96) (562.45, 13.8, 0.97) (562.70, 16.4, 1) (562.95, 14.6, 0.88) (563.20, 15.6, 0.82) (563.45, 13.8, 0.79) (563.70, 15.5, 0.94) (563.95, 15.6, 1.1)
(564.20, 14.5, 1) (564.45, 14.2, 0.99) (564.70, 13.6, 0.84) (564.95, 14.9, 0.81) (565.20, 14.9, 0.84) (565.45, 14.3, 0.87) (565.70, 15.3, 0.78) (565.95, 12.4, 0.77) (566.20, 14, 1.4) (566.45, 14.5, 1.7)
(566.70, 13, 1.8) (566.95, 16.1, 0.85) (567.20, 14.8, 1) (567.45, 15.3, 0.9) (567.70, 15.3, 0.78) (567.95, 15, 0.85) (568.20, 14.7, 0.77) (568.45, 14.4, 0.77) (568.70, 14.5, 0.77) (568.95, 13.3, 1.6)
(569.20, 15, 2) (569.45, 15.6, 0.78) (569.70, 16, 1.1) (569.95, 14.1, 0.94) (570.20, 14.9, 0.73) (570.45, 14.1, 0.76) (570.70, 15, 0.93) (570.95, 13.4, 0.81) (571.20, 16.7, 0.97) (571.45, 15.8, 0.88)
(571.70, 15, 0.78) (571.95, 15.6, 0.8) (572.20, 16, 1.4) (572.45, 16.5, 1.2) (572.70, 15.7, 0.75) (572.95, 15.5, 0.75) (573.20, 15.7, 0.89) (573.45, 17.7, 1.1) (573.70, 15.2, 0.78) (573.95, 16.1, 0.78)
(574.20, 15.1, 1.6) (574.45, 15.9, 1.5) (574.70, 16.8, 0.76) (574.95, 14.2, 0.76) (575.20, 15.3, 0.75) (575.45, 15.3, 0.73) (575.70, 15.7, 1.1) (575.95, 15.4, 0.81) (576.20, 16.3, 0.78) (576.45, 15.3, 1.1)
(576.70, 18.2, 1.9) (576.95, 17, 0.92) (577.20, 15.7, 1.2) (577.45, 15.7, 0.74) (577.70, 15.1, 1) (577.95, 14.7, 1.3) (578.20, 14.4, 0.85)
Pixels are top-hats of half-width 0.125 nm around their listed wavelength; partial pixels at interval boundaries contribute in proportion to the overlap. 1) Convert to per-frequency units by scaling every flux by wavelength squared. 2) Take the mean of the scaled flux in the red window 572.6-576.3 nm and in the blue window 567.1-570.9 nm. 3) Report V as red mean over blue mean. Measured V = 1.1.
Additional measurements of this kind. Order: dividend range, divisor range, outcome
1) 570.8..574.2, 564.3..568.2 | 1.11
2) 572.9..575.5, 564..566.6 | 1.14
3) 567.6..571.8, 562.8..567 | 1.04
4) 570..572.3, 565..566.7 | 1.09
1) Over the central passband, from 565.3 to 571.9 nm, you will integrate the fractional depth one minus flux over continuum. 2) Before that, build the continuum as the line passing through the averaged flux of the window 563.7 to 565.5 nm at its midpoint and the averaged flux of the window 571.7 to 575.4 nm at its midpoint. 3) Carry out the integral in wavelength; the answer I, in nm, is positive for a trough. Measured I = 0.19 nm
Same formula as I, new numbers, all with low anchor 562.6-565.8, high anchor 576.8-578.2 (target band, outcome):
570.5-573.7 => -0.08 nm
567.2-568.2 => 0.00 nm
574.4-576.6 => -0.02 nm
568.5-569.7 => 0.03 nm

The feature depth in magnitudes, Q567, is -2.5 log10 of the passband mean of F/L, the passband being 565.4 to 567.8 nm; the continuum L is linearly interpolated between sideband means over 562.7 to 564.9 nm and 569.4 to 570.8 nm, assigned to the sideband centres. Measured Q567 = 0.025 mag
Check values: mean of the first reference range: 14.8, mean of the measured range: 14.5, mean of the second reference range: 14.9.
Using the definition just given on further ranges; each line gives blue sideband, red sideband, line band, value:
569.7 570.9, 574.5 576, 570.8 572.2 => -0.039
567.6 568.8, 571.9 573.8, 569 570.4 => 0.015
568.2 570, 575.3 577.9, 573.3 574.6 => -0.035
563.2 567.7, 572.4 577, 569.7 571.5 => 0.030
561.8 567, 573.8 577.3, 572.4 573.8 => -0.032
